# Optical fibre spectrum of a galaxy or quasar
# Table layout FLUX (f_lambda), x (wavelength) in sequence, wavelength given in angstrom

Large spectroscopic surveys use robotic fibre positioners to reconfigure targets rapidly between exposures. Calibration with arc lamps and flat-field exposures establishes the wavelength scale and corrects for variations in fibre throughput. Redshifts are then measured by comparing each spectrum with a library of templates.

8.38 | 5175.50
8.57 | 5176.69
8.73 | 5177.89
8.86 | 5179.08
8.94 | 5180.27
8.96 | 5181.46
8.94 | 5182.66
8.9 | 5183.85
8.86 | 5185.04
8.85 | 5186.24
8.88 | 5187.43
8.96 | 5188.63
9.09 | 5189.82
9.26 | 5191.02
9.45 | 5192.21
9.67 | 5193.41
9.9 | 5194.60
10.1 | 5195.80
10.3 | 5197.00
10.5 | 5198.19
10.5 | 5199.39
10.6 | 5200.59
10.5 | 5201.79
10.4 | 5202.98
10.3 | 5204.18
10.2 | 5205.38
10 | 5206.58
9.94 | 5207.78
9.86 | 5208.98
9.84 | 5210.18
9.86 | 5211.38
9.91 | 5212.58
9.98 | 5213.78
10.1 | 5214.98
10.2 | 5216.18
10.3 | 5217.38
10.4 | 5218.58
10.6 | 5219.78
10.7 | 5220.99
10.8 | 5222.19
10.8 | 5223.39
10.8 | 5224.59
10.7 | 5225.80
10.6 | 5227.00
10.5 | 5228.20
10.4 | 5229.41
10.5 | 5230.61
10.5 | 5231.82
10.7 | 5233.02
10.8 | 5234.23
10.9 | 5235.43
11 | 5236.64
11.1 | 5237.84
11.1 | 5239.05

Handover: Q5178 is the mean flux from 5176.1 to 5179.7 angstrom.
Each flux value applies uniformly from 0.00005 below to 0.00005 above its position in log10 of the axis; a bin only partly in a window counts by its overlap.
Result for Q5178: 8.72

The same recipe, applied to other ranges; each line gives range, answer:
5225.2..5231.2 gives 10.5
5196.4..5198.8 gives 10.4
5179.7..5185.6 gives 8.93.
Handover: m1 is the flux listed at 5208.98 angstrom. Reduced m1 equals 9.86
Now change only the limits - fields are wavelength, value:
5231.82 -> 10.5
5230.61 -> 10.5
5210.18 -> 9.84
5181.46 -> 8.96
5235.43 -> 10.9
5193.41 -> 9.67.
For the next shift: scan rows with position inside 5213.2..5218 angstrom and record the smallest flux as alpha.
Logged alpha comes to 9.98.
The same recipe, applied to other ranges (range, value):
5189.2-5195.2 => 9.09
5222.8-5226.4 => 10.7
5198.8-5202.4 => 10.5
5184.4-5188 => 8.85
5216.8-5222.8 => 10.3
